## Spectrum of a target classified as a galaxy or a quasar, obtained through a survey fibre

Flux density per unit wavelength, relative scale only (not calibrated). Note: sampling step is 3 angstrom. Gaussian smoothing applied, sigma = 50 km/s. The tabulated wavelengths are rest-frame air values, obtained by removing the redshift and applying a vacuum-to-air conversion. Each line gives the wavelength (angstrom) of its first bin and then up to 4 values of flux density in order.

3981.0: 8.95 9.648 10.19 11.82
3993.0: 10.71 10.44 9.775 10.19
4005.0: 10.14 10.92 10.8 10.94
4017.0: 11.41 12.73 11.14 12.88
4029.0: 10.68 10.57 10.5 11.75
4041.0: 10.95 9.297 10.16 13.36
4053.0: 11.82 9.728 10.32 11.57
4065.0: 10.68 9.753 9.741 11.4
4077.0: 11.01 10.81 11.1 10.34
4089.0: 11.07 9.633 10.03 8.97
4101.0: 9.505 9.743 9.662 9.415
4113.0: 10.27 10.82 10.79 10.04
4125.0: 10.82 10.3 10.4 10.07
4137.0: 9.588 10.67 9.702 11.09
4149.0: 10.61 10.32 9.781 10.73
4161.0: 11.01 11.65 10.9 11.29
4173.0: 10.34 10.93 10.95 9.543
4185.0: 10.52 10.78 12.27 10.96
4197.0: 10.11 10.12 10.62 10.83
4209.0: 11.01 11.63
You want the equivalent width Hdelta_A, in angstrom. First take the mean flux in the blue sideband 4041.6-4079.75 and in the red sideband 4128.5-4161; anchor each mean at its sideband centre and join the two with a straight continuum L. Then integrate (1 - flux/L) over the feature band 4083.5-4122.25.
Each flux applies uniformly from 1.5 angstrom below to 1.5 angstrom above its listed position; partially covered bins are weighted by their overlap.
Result 1.8 angstrom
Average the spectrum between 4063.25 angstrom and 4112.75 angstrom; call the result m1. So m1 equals 10.2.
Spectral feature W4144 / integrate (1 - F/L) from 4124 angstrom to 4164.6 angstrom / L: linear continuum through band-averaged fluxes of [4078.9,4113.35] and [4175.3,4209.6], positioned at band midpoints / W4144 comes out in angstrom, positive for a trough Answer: -0.3 angstrom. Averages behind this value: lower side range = 10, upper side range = 10.7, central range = 10.5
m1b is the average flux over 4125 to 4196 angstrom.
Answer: 10.6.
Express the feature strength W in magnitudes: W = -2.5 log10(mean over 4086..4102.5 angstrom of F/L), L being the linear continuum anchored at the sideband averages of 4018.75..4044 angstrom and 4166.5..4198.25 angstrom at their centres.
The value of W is 0.12 mag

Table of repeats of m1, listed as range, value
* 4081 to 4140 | 10.2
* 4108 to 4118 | 10.2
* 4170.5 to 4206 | 10.7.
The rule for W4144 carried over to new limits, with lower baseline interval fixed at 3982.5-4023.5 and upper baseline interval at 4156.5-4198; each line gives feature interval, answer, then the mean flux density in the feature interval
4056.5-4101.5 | 1.7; 10.4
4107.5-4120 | 0.7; 10.3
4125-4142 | 0.9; 10.2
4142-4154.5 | 0.5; 10.4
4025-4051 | -0.6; 11.1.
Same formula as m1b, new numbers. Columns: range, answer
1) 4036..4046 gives 10.6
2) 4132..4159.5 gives 10.3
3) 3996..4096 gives 10.8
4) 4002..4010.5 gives 10.5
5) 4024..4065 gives 11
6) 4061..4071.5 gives 10.4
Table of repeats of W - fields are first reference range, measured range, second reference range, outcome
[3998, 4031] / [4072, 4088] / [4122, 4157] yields -0.024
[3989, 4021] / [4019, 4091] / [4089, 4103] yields -0.075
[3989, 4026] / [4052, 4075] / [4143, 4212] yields 0.032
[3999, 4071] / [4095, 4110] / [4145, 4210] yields 0.140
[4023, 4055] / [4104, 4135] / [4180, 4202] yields 0.066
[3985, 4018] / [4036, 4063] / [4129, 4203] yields -0.035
